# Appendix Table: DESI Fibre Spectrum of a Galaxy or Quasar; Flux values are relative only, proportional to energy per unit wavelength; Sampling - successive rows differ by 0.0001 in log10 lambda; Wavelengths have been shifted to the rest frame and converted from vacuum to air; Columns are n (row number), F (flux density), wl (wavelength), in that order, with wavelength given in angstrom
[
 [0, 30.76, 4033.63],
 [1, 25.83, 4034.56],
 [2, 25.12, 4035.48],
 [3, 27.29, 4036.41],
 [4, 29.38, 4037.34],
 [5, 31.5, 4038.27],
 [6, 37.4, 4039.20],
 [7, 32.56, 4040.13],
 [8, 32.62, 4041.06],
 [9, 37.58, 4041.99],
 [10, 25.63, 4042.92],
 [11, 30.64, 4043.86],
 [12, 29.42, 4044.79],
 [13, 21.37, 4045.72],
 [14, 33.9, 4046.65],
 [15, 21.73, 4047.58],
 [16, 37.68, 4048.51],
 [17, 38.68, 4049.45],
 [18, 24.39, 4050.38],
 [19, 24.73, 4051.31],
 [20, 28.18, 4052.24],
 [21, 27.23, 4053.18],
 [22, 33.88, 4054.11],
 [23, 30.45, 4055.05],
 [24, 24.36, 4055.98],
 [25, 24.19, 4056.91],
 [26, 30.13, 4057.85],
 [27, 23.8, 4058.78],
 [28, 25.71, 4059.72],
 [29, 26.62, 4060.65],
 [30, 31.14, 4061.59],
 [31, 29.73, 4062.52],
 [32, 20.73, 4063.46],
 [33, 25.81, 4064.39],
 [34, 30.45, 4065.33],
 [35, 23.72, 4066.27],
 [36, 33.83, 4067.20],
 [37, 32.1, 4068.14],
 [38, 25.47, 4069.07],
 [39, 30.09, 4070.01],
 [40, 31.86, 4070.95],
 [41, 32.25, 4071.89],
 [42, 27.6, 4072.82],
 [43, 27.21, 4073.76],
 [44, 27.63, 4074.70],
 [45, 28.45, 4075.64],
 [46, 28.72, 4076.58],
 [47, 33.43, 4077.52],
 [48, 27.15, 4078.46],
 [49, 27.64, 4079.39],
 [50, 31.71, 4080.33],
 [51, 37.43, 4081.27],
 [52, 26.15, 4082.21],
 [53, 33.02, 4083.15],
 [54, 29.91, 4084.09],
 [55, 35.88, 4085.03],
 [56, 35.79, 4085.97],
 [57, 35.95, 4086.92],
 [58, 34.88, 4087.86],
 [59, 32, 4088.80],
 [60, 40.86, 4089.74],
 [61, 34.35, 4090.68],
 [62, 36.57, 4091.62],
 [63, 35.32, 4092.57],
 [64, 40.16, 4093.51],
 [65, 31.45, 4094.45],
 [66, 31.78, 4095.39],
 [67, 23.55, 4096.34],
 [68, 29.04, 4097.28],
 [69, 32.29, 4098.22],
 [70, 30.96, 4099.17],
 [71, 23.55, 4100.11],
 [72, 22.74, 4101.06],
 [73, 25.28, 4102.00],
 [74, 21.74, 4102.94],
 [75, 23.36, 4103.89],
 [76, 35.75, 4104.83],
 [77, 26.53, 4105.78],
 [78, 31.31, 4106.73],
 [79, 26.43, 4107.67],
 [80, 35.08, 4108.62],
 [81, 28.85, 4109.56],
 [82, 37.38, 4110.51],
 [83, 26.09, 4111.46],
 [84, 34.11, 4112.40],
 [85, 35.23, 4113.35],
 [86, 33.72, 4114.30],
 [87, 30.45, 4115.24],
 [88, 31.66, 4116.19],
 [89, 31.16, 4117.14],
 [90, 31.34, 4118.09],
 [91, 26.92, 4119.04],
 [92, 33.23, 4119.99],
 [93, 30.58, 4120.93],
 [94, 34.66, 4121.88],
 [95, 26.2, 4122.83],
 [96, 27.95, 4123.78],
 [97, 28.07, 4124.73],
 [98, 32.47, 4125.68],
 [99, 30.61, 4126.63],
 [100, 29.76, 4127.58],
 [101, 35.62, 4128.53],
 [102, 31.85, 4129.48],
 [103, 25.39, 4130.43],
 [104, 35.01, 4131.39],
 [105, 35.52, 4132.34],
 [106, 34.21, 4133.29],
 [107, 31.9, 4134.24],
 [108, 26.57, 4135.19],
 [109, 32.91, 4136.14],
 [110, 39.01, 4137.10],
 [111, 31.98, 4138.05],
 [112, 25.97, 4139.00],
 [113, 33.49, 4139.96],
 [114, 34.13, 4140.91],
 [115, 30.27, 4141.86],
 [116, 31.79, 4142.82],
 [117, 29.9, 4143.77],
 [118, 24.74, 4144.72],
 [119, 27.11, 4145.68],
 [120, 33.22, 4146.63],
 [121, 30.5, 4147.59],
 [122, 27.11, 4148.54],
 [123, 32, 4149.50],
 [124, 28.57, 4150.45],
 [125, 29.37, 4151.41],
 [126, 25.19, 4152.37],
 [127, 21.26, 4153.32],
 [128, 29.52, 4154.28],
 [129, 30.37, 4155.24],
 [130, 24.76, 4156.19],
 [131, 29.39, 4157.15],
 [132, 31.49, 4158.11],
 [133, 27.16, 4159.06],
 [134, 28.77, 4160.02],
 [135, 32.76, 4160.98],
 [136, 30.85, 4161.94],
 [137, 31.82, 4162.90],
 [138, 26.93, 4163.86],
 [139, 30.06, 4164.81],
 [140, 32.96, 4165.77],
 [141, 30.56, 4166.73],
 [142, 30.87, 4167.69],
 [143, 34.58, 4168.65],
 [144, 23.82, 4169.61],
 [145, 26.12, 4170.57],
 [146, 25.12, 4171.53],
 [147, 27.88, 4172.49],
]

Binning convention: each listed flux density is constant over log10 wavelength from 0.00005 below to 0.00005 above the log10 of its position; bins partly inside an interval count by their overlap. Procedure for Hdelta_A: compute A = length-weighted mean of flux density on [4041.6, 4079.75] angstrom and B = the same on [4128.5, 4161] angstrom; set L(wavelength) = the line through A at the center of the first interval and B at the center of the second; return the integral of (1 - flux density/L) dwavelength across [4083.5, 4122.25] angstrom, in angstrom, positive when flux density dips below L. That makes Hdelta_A -2.7 angstrom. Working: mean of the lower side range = 28.7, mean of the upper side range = 30.1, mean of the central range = 31.4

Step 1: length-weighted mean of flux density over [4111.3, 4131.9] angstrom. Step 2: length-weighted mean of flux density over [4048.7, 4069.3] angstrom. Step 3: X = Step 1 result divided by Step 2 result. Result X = 1.11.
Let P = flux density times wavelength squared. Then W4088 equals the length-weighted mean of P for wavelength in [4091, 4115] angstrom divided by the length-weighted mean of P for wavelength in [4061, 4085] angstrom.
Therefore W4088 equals 1.05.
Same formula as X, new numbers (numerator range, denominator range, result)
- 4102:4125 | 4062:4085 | 1.03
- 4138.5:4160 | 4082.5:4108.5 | 0.93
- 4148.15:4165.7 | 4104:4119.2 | 0.92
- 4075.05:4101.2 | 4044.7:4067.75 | 1.14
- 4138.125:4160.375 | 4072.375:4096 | 0.90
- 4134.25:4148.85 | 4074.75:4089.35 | 0.96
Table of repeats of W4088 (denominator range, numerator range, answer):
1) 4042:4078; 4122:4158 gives 1.10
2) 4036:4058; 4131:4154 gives 1.07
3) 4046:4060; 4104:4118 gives 1.13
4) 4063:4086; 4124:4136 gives 1.09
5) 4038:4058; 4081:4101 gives 1.12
